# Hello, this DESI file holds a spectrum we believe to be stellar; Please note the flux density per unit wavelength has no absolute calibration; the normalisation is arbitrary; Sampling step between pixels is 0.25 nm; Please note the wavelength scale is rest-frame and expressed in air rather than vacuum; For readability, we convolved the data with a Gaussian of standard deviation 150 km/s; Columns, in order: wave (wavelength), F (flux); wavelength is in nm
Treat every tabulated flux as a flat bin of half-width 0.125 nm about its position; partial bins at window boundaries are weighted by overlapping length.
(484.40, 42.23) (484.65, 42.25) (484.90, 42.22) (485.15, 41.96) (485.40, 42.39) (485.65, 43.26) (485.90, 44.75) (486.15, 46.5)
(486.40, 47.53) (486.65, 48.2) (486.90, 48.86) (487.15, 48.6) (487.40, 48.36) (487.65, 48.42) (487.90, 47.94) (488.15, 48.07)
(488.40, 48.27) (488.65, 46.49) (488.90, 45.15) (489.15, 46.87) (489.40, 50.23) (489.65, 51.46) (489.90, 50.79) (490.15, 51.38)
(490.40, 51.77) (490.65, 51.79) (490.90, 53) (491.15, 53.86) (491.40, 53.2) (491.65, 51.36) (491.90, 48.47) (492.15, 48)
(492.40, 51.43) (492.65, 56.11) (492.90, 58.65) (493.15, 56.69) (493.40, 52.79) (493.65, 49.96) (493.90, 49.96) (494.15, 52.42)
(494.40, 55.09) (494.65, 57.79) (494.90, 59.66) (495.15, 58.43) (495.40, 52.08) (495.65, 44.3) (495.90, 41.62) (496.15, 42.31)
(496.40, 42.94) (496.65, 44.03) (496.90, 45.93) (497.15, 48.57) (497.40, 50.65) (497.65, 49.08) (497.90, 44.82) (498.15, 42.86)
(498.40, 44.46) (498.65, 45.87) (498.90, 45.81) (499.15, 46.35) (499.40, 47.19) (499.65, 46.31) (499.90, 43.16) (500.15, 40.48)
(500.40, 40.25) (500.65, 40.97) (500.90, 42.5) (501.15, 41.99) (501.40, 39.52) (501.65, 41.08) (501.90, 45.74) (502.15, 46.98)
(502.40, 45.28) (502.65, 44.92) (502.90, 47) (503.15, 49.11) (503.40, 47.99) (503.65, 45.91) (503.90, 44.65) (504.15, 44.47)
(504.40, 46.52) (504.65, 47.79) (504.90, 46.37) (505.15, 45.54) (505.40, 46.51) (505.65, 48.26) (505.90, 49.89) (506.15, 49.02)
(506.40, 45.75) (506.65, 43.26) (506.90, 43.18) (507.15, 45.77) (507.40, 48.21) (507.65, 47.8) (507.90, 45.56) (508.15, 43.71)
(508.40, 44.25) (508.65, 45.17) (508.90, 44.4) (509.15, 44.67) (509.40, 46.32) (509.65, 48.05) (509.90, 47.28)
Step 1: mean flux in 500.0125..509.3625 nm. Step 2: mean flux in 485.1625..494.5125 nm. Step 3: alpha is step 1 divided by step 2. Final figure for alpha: 0.9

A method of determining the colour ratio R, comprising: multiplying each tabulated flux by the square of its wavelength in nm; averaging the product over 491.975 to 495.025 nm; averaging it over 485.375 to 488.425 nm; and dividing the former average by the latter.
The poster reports 1.18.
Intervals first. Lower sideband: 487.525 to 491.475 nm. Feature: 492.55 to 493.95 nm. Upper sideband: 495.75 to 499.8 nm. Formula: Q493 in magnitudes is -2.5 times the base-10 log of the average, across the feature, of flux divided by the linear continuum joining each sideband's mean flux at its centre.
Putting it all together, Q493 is -0.13 mag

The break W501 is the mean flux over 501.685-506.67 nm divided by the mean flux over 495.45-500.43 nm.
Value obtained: 1.0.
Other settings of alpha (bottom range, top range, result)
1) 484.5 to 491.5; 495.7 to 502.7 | 0.92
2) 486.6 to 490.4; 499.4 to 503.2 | 0.90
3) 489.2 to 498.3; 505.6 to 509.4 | 0.91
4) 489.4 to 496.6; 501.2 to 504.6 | 0.88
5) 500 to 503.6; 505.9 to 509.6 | 1.04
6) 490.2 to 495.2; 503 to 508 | 0.87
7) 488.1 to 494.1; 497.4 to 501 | 0.87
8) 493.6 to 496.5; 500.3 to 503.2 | 0.86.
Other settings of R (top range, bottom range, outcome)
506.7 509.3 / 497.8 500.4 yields 1.05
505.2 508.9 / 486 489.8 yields 1.04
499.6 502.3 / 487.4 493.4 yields 0.87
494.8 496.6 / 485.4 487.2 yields 1.08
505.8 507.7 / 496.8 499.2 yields 1.04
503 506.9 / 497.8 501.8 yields 1.10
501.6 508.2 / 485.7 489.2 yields 1.05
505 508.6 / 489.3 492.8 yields 0.95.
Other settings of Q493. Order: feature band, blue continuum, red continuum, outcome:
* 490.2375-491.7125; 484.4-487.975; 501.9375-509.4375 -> -0.15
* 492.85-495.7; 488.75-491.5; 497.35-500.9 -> -0.13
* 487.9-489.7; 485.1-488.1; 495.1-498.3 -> -0.03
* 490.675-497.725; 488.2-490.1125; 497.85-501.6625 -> -0.11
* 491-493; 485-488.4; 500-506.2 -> -0.14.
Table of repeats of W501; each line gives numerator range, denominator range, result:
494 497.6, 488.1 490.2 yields 1.02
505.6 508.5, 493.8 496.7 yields 0.92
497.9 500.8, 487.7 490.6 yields 0.90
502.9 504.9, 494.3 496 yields 0.88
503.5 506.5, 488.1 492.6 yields 0.93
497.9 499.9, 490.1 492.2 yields 0.88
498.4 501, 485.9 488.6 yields 0.92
